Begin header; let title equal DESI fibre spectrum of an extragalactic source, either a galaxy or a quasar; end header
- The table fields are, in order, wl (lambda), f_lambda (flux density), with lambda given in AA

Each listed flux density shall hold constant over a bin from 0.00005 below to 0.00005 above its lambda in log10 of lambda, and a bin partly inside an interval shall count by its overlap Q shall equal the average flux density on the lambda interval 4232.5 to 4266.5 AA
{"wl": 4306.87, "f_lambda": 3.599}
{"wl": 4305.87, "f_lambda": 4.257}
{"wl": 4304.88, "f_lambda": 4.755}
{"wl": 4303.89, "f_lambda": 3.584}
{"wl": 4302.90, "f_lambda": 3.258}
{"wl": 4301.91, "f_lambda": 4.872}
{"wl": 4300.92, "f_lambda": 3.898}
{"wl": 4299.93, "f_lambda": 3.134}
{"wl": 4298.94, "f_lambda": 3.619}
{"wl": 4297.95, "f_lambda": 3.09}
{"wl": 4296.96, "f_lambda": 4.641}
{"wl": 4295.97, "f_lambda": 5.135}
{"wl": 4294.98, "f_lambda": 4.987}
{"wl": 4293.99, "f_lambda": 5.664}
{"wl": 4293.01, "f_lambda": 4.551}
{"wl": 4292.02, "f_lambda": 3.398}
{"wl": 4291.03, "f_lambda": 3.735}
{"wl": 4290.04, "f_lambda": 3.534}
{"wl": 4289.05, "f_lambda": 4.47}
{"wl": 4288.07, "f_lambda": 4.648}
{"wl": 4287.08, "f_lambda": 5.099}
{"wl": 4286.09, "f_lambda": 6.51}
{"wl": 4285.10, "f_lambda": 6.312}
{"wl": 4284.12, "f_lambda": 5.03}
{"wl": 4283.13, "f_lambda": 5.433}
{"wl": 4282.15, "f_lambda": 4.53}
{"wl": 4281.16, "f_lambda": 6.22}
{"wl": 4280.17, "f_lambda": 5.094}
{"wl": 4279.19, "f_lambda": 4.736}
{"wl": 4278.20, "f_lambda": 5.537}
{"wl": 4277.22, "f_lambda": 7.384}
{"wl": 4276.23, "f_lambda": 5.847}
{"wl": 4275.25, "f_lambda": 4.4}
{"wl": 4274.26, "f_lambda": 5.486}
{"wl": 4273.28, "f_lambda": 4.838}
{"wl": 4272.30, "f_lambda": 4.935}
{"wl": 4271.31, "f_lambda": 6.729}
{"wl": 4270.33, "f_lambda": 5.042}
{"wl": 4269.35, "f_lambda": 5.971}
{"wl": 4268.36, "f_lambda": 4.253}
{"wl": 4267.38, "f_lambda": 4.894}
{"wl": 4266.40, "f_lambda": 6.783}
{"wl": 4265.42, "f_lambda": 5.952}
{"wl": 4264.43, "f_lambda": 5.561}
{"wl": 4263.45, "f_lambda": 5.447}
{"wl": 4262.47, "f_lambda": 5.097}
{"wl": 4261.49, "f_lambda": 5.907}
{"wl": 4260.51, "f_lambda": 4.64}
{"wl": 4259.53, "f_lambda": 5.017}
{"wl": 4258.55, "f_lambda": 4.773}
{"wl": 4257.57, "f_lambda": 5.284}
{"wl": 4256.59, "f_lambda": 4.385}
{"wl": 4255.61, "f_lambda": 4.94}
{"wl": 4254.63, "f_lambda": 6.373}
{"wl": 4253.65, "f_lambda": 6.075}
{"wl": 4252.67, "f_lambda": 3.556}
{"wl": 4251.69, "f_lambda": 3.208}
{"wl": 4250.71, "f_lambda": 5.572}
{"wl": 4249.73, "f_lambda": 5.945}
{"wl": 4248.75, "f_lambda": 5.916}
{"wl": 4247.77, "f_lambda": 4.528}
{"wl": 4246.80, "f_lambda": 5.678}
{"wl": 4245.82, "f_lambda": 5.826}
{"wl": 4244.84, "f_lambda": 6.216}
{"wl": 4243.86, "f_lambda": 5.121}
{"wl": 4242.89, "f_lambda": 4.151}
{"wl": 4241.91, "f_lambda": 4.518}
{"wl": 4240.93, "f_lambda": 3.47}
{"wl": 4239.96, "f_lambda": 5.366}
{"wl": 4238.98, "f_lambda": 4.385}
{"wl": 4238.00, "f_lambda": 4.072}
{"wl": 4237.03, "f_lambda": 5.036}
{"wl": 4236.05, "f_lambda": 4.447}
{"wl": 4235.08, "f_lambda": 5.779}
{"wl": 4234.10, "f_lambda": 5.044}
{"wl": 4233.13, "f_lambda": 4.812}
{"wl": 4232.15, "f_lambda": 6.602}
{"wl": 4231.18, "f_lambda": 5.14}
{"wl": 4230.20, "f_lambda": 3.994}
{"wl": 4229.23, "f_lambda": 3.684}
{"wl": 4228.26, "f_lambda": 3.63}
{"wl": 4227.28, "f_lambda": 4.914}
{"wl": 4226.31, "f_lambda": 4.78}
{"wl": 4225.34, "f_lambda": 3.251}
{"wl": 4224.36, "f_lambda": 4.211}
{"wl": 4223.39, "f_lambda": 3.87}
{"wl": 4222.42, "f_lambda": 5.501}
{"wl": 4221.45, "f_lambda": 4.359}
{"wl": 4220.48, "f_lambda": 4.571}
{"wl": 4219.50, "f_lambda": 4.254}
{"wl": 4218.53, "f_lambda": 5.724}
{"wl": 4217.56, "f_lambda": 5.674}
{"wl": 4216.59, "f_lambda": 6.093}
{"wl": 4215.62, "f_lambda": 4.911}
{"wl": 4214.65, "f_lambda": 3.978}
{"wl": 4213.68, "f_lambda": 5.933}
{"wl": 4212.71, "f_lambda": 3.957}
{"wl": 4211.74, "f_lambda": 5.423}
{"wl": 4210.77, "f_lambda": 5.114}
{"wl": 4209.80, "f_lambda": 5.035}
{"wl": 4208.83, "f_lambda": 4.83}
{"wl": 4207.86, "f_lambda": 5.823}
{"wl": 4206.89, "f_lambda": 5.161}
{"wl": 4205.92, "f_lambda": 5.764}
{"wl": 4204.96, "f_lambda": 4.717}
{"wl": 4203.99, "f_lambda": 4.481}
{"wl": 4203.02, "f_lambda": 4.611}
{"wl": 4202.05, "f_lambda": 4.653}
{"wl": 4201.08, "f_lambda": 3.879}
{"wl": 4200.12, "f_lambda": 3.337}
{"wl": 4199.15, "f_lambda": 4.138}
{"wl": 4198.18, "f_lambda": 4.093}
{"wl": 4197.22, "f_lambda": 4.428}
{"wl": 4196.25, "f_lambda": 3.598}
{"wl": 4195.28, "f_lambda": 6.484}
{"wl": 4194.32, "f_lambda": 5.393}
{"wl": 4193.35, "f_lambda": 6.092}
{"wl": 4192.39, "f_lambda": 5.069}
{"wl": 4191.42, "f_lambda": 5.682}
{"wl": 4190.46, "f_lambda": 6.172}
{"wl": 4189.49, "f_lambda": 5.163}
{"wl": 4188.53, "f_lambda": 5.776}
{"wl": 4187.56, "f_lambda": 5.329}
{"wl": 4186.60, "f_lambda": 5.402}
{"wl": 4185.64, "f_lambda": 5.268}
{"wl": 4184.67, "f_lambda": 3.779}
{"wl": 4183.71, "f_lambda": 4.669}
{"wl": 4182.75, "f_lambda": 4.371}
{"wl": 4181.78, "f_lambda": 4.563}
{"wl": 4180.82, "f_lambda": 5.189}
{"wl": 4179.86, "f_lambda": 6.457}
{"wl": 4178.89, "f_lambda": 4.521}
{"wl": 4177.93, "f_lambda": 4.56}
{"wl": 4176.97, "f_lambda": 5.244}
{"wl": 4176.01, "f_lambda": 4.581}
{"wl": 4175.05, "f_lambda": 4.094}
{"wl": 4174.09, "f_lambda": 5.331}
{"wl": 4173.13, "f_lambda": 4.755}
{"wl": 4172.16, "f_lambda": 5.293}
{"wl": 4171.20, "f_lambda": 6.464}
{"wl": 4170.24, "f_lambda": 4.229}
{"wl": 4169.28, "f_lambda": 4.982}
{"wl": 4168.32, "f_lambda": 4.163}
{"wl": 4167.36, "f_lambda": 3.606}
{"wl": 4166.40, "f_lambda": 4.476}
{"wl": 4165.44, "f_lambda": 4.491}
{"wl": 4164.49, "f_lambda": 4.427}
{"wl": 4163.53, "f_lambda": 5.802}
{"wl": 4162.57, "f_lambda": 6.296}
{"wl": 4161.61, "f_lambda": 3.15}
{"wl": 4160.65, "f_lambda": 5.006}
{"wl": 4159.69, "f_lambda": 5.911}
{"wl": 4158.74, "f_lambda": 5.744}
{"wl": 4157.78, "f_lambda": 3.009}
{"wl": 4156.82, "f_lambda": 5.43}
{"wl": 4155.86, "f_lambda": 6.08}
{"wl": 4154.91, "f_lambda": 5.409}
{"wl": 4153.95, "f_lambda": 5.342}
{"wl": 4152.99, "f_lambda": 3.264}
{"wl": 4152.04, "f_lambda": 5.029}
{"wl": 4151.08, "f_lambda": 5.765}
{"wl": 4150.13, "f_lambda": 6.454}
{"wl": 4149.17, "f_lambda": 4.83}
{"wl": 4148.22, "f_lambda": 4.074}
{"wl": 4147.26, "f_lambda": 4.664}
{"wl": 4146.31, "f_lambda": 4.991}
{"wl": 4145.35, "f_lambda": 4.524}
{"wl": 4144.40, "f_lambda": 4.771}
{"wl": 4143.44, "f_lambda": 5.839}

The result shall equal 5.1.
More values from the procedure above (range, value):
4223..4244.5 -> 4.57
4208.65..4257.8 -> 4.88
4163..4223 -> 4.93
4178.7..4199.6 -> 5.08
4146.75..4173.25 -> 4.94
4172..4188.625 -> 4.93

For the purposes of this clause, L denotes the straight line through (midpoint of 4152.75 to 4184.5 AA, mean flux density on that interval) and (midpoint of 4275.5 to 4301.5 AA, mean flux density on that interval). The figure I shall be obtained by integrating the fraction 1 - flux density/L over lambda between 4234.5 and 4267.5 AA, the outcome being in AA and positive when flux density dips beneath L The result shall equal -1.8 AA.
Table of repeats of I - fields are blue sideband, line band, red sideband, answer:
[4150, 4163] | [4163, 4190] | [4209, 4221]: 0.97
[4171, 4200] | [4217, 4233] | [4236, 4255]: 1.11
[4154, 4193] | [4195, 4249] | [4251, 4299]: 2.73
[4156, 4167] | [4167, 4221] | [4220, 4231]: -4.31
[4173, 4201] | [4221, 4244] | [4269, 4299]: 1.92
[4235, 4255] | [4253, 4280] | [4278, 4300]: -2.92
